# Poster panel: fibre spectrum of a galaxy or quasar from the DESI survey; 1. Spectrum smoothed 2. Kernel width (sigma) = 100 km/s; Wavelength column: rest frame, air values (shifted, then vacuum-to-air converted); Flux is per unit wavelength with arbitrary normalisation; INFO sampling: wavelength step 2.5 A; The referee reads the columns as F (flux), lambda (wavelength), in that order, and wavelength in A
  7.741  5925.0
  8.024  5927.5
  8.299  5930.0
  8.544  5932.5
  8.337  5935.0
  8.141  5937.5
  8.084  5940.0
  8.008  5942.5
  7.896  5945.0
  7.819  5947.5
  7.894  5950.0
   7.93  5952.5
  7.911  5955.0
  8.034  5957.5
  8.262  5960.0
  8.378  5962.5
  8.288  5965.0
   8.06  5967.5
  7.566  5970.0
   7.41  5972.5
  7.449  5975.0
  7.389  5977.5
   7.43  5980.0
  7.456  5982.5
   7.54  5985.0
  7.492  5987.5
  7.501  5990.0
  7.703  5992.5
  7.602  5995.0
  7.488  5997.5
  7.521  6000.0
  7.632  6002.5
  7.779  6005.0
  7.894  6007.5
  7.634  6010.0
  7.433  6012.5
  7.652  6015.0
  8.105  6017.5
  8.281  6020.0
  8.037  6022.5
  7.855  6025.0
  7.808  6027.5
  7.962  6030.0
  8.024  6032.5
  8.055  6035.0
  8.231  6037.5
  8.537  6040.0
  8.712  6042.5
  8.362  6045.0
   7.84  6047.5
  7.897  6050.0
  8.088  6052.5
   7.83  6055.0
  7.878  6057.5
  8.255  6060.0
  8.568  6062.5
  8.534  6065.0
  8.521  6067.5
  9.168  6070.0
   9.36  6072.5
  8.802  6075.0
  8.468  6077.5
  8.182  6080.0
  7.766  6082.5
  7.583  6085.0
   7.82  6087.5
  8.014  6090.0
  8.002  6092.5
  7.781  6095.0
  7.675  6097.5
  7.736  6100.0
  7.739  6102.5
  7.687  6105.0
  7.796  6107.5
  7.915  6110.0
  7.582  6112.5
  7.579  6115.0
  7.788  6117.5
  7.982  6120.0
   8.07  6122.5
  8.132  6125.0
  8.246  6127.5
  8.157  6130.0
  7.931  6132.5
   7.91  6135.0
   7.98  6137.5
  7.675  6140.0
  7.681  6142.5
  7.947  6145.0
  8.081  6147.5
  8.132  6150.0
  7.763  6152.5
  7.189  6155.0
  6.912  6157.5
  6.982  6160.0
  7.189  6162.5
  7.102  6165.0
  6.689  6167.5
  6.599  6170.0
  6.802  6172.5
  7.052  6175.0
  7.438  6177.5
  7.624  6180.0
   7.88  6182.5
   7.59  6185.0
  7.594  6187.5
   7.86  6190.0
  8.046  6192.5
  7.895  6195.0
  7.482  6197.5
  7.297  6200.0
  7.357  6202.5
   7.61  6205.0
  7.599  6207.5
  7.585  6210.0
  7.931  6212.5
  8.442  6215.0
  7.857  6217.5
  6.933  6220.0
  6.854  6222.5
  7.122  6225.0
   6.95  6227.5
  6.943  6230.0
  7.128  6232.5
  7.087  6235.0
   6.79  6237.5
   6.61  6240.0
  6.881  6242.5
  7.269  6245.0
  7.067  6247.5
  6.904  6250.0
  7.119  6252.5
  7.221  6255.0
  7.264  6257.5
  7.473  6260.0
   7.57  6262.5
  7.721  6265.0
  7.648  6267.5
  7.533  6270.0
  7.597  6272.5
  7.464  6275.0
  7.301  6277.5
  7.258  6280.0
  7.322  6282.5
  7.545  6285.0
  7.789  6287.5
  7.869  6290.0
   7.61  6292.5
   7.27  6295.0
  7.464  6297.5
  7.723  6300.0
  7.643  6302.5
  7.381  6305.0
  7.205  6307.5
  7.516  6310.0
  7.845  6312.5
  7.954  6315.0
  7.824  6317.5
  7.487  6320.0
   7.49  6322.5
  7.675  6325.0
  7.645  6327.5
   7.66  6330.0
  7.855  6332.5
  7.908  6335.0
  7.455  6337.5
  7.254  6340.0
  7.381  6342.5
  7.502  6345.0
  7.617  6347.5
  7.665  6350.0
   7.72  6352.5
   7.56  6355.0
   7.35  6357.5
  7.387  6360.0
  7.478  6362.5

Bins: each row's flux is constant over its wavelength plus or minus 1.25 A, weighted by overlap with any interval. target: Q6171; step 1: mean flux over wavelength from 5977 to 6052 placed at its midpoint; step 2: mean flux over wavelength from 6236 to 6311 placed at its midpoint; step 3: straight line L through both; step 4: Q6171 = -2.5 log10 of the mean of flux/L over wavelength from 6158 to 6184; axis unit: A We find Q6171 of 0.062 mag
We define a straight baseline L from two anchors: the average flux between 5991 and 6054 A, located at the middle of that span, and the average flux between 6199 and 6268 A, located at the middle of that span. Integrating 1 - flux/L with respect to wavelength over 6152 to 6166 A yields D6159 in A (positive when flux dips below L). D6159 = 0.7 A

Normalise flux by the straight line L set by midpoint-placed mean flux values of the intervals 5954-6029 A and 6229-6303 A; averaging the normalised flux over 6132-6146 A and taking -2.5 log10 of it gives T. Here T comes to -0.05 mag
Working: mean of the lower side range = 7.75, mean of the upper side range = 7.33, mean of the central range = 7.85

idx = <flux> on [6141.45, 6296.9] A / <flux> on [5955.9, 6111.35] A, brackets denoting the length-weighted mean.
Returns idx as 0.93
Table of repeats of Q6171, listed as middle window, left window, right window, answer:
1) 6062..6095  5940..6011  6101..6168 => -0.08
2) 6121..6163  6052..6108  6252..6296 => 0.02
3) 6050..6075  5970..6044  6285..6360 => -0.10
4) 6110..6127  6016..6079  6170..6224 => 0.01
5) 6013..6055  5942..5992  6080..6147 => -0.03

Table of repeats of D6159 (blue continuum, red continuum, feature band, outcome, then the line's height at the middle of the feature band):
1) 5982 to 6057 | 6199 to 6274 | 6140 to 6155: -0.6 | 7.54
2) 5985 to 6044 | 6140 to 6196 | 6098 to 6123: -0.5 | 7.61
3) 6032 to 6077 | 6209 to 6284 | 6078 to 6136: 1.4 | 8.08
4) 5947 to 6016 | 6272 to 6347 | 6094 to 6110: -0.2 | 7.66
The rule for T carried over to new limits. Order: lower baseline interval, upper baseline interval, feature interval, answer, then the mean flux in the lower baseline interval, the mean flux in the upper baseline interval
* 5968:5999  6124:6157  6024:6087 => -0.077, 7.52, 7.89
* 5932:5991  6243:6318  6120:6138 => -0.056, 7.86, 7.47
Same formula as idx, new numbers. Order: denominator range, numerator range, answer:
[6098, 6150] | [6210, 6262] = 0.91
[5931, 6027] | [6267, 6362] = 0.97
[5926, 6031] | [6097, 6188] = 0.97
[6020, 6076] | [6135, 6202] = 0.90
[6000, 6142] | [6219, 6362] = 0.92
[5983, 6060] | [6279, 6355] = 0.96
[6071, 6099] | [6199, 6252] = 0.89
